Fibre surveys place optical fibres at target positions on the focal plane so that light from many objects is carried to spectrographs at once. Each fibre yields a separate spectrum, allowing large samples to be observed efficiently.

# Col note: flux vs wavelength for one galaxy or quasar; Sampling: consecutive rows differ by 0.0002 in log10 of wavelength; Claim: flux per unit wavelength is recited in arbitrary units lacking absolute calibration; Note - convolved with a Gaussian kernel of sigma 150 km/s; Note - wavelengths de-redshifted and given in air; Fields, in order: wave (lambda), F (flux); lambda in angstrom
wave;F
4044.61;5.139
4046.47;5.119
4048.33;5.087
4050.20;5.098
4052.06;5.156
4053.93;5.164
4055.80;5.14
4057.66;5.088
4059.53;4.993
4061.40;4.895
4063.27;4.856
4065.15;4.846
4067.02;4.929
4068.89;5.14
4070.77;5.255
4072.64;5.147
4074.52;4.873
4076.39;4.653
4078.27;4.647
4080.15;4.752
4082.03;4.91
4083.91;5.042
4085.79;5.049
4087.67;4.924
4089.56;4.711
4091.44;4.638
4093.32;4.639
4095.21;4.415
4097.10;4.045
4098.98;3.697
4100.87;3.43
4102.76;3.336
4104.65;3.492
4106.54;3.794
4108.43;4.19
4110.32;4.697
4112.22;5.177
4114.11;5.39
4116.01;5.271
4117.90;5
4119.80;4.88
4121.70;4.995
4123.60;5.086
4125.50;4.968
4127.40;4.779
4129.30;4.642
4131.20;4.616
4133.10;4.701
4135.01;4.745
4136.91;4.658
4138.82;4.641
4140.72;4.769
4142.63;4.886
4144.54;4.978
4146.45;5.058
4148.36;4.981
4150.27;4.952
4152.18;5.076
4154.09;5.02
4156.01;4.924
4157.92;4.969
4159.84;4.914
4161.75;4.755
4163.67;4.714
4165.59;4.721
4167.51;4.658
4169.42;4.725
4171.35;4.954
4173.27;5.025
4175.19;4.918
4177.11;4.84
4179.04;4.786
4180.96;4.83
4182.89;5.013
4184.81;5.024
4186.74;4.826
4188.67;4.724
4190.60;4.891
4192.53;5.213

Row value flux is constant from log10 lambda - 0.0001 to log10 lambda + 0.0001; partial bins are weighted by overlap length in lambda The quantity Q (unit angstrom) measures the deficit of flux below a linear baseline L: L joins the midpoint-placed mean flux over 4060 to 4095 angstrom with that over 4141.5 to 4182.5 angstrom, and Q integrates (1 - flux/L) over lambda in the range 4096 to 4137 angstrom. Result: 3.0 angstrom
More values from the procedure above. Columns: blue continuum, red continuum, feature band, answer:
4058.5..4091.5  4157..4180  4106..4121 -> 0.1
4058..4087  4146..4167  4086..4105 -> 2.9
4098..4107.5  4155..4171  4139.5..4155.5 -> -1.7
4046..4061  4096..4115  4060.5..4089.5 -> -1.4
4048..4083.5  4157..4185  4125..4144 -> 0.6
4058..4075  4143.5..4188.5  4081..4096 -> 0.5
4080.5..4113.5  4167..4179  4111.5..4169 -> -3.1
